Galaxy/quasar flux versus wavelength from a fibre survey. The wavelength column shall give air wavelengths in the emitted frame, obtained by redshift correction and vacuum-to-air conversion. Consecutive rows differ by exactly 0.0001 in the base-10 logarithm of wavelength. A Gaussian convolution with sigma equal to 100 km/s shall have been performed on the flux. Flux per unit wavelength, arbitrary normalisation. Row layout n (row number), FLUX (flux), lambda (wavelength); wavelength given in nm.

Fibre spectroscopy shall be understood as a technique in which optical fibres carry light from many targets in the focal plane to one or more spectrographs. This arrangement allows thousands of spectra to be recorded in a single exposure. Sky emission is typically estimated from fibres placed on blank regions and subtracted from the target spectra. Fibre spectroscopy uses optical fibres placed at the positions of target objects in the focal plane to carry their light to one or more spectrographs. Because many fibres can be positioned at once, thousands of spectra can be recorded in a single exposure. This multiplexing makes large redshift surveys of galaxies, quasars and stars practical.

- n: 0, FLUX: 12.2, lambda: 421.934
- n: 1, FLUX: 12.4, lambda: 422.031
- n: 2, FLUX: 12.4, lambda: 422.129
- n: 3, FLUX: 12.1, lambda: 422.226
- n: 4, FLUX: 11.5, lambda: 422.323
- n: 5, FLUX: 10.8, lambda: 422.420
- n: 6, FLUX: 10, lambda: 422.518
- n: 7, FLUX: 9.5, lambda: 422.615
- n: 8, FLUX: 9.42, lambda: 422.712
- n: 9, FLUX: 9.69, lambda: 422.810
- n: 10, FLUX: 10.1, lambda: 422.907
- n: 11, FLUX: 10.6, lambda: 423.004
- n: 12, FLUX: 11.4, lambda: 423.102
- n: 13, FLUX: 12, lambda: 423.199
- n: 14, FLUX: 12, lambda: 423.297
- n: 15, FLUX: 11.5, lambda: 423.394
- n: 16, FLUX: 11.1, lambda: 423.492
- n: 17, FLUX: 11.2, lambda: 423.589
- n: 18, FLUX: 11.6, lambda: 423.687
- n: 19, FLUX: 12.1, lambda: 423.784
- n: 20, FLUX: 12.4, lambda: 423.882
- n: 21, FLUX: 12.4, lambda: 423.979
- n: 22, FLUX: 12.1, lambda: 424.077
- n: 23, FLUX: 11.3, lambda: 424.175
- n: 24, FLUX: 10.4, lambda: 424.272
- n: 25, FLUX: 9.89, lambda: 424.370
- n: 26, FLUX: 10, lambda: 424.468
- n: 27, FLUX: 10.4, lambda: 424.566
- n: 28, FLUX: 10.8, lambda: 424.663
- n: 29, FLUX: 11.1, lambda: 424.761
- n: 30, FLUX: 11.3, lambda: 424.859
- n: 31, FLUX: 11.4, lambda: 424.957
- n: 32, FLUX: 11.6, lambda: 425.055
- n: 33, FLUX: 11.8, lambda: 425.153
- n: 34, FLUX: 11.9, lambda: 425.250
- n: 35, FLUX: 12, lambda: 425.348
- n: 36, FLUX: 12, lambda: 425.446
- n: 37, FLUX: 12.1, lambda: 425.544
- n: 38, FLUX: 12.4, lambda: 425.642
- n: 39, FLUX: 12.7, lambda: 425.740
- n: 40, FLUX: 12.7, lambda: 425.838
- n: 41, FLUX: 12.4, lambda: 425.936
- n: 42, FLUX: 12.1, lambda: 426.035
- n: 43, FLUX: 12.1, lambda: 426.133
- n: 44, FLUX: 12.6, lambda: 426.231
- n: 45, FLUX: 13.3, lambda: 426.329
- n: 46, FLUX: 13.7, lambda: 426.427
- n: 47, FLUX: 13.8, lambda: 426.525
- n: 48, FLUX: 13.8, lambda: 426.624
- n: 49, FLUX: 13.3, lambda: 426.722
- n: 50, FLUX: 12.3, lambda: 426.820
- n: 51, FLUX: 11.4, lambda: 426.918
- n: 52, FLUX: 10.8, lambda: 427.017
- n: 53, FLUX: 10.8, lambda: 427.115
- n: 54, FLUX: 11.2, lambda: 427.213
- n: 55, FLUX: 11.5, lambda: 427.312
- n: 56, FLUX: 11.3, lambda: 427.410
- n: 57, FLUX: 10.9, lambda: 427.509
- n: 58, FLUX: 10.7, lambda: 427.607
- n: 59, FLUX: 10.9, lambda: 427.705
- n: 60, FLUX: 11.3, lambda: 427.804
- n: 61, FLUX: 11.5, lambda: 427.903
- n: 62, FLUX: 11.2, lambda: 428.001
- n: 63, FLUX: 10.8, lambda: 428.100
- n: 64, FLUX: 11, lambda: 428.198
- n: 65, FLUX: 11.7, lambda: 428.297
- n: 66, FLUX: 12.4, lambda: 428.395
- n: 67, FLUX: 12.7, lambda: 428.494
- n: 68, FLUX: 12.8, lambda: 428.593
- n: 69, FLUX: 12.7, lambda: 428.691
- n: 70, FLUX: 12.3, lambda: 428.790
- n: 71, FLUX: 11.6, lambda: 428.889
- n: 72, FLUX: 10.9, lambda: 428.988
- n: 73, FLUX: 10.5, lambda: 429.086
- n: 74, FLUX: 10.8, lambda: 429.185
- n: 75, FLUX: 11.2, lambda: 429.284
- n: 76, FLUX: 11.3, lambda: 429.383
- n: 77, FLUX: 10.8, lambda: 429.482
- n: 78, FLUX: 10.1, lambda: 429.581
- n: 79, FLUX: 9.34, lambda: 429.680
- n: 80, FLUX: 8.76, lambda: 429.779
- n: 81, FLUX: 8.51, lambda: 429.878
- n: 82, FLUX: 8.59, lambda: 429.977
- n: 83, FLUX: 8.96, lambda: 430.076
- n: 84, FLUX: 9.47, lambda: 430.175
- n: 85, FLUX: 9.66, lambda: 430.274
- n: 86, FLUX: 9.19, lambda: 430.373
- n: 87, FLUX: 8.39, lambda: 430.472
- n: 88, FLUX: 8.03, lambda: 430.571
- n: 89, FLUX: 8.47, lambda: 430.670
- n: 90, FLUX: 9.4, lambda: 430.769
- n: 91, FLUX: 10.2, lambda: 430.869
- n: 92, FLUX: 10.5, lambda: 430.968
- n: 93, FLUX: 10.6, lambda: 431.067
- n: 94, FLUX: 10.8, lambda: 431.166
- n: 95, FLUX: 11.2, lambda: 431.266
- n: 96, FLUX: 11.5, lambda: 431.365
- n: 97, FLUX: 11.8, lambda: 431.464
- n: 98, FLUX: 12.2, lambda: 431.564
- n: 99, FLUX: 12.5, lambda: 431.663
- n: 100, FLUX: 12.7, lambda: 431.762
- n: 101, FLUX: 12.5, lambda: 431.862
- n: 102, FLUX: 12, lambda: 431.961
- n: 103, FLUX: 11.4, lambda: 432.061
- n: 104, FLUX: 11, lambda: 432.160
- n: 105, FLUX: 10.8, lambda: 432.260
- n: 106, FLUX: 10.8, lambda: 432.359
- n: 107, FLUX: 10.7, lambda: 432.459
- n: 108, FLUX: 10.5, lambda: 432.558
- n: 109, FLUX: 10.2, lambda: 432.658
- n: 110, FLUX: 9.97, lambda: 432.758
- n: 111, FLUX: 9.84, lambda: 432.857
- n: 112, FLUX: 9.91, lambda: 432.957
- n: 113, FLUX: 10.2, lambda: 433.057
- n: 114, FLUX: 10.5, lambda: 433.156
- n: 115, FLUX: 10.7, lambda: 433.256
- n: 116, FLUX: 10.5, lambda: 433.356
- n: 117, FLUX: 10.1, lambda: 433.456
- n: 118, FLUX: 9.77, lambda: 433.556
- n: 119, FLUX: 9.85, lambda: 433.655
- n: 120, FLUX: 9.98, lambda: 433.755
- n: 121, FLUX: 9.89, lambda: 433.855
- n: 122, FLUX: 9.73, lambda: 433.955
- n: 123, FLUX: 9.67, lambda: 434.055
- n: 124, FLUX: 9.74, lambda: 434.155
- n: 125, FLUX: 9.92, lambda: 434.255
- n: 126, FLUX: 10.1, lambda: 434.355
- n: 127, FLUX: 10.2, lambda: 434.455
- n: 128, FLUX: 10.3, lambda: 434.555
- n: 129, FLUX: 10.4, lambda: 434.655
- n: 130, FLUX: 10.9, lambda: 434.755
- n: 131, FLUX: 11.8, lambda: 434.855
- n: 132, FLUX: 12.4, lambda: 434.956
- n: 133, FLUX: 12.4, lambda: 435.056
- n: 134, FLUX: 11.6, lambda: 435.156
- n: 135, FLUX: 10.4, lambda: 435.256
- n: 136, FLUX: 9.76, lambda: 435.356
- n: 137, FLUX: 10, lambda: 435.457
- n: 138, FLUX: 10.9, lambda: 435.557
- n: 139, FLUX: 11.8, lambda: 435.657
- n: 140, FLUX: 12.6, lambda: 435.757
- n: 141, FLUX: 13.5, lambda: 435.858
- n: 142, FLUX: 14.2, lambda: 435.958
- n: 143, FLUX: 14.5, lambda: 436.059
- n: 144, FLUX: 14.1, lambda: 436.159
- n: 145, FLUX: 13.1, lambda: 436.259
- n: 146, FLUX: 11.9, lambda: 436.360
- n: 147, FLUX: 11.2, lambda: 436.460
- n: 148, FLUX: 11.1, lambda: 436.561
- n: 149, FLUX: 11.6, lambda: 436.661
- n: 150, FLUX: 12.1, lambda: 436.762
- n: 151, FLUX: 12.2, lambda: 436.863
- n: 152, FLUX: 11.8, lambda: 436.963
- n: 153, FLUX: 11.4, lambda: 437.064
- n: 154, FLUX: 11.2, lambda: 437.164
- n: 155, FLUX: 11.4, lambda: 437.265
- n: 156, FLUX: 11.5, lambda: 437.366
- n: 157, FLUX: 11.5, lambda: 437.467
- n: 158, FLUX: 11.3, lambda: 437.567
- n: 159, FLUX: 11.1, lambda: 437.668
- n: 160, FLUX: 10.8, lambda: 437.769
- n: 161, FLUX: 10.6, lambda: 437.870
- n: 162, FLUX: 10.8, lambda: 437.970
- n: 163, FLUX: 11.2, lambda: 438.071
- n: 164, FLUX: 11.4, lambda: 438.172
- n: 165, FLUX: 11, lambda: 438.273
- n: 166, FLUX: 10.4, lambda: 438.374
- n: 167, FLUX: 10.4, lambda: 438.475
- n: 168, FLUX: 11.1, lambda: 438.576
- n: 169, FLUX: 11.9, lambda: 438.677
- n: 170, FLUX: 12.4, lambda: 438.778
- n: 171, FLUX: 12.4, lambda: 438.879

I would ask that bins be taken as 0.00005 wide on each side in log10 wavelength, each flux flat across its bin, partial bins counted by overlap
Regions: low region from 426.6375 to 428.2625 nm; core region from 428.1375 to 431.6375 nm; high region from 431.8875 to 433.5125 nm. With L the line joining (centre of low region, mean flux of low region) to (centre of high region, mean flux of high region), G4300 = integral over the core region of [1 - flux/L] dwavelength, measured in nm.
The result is 0.15 nm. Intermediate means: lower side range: 11.4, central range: 10.5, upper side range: 10.6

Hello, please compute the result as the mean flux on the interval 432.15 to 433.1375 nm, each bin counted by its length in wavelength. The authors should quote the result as 10.4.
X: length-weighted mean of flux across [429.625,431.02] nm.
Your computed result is 9.11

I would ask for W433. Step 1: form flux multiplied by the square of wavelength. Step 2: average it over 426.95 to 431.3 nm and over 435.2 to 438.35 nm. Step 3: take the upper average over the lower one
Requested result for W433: 1.14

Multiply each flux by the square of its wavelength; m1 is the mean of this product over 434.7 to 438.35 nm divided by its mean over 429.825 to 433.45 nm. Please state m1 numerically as 1.15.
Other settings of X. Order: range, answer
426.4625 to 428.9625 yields 11.8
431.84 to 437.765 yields 11.1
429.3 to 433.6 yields 10.3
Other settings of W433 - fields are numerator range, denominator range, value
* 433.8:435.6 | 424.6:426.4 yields 0.92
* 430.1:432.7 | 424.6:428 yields 0.91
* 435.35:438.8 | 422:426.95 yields 1.06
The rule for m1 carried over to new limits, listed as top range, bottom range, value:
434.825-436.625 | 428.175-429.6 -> 1.08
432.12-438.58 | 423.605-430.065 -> 1.00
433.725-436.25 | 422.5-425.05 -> 1.08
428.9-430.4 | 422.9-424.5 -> 0.90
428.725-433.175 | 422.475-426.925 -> 0.92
